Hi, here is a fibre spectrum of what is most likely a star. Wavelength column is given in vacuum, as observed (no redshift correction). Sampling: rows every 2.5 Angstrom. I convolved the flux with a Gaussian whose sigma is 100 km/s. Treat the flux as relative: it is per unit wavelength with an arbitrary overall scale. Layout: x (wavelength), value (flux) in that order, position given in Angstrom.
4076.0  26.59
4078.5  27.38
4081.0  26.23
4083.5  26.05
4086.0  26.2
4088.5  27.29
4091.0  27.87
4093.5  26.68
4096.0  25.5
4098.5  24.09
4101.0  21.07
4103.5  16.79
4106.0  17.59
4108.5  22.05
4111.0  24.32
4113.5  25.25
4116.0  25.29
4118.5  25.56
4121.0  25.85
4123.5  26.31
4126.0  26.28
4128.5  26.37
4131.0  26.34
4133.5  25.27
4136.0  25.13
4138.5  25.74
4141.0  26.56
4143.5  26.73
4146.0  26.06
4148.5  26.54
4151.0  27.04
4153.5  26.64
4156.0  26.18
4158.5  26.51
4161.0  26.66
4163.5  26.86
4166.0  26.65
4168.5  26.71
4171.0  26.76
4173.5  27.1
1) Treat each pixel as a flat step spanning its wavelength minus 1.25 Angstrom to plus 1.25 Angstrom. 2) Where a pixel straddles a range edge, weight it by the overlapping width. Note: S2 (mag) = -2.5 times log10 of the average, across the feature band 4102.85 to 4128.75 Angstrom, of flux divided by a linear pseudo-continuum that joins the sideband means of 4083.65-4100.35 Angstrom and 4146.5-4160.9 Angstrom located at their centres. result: 0.10 mag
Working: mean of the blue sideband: 26.1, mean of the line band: 23.8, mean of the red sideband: 26.6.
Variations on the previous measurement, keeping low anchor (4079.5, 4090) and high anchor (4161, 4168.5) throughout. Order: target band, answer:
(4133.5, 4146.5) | 0.029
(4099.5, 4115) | 0.240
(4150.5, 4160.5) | 0.006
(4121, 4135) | 0.023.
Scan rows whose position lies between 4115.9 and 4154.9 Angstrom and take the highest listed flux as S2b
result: 27.04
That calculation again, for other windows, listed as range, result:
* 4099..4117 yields 25.29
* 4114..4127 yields 26.31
